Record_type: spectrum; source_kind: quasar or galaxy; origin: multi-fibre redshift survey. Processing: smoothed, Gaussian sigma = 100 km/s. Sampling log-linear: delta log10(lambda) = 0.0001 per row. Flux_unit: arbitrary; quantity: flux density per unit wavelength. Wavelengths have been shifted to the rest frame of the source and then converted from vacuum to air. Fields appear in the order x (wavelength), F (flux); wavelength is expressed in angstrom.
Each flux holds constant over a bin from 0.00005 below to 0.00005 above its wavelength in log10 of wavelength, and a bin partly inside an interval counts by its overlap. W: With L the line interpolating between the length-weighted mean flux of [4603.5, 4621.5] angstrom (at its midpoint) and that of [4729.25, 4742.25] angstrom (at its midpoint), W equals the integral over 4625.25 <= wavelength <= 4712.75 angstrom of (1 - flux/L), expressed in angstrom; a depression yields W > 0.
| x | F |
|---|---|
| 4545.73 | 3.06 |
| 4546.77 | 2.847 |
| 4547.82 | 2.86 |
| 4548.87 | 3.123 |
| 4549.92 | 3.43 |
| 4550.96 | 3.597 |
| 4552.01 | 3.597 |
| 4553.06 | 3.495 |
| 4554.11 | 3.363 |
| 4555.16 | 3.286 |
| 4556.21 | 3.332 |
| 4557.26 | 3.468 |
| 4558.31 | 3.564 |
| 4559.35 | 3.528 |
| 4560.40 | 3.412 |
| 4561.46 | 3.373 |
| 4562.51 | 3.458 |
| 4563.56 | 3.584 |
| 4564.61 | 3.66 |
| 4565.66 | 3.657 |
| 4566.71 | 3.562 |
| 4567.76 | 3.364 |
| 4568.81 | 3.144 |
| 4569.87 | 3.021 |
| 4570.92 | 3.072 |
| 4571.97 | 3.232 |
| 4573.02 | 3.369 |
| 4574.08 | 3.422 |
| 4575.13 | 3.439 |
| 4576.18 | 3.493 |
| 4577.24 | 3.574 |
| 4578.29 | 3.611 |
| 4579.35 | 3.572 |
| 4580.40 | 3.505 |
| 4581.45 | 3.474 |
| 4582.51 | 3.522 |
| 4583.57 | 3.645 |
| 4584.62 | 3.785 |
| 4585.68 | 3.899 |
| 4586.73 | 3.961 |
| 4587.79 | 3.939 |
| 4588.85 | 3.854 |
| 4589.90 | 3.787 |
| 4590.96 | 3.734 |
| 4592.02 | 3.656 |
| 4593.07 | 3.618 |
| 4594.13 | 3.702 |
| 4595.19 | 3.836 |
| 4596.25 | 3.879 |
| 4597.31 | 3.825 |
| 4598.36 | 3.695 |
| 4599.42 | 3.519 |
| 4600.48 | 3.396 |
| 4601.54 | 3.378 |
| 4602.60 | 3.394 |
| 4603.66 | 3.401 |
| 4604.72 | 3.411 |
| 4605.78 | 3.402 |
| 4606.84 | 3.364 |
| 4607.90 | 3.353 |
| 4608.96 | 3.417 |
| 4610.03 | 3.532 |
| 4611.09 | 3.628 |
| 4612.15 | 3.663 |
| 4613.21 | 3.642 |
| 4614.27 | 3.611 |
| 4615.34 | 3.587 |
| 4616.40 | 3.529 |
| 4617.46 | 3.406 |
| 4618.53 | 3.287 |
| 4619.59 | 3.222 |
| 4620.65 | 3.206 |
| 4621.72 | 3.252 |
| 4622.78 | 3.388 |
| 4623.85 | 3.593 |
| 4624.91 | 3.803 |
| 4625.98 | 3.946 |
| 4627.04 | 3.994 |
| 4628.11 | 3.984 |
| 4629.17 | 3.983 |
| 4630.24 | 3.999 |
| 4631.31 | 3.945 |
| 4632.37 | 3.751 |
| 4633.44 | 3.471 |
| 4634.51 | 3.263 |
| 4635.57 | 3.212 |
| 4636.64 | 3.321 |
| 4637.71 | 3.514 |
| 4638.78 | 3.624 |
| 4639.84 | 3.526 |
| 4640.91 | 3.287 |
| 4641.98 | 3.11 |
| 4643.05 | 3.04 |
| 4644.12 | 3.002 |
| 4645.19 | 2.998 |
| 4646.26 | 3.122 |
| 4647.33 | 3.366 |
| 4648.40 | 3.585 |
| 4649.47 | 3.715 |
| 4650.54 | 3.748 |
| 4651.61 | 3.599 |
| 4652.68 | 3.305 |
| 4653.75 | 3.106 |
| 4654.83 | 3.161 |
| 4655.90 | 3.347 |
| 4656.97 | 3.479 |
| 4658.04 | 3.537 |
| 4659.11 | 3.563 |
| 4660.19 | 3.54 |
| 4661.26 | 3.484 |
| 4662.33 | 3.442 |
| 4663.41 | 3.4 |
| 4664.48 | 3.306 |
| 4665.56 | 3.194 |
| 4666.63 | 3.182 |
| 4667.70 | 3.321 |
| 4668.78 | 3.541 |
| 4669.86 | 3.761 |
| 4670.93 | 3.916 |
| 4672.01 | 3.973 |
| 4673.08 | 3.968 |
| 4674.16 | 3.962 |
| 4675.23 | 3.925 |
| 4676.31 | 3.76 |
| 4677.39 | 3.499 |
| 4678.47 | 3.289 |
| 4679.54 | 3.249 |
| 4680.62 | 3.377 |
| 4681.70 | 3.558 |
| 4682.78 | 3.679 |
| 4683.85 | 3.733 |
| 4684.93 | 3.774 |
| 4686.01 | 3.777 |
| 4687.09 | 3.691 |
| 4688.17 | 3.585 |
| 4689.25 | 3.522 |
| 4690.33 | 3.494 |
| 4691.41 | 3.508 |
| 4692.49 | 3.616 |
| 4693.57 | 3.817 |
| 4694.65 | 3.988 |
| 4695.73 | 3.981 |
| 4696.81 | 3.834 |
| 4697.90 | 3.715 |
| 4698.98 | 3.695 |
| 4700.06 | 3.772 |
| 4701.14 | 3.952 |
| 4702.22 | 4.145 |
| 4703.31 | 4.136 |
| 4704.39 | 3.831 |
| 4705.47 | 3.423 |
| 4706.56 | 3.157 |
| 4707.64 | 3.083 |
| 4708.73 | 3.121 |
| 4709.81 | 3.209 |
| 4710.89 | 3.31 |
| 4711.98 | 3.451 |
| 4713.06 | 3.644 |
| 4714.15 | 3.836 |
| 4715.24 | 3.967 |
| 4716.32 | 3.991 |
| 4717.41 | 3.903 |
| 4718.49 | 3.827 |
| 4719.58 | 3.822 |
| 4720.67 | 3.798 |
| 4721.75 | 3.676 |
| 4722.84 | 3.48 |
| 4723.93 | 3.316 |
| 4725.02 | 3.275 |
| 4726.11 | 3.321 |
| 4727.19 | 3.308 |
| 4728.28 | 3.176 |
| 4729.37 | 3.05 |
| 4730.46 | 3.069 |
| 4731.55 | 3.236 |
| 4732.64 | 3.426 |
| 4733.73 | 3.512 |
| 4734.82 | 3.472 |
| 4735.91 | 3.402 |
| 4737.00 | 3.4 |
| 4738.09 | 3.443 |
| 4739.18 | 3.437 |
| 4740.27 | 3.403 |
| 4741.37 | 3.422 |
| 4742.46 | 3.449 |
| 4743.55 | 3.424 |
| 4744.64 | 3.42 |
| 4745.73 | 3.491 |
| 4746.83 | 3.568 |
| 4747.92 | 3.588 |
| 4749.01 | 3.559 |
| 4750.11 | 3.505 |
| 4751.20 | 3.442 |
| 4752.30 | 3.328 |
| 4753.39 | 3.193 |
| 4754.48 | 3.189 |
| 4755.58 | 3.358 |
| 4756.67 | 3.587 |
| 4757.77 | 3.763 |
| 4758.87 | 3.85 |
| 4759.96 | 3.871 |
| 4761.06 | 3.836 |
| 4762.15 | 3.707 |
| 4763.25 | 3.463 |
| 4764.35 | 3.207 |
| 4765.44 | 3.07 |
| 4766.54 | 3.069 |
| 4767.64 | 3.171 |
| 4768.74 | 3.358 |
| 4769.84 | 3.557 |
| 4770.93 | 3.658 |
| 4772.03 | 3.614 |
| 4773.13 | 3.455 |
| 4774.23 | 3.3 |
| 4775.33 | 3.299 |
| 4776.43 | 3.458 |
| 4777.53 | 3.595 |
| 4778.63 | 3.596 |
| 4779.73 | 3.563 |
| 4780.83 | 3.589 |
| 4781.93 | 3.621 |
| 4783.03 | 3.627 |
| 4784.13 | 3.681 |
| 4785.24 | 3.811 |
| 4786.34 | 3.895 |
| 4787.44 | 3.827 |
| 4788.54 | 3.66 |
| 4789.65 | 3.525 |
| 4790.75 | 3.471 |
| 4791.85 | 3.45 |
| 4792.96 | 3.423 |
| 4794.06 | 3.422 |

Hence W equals -3.82 angstrom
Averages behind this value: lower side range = 3.45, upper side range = 3.37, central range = 3.56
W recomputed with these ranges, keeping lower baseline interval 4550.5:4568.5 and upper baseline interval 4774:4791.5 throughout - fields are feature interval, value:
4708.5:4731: 0.4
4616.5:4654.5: 0.5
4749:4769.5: 0.8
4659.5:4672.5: 0.1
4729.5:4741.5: 0.7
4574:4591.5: -0.9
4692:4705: -1.2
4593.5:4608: -0.2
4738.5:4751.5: 0.4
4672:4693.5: -0.6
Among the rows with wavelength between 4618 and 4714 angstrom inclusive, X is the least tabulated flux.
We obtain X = 2.998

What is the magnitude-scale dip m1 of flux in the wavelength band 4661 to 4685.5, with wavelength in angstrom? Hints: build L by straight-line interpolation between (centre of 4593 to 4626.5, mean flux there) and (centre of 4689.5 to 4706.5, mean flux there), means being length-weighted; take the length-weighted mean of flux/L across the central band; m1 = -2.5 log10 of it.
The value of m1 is 0.037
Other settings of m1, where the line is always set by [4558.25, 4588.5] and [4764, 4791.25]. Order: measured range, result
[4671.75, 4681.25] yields -0.04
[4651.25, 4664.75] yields 0.03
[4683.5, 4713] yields -0.04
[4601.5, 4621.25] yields 0.02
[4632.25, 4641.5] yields 0.03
